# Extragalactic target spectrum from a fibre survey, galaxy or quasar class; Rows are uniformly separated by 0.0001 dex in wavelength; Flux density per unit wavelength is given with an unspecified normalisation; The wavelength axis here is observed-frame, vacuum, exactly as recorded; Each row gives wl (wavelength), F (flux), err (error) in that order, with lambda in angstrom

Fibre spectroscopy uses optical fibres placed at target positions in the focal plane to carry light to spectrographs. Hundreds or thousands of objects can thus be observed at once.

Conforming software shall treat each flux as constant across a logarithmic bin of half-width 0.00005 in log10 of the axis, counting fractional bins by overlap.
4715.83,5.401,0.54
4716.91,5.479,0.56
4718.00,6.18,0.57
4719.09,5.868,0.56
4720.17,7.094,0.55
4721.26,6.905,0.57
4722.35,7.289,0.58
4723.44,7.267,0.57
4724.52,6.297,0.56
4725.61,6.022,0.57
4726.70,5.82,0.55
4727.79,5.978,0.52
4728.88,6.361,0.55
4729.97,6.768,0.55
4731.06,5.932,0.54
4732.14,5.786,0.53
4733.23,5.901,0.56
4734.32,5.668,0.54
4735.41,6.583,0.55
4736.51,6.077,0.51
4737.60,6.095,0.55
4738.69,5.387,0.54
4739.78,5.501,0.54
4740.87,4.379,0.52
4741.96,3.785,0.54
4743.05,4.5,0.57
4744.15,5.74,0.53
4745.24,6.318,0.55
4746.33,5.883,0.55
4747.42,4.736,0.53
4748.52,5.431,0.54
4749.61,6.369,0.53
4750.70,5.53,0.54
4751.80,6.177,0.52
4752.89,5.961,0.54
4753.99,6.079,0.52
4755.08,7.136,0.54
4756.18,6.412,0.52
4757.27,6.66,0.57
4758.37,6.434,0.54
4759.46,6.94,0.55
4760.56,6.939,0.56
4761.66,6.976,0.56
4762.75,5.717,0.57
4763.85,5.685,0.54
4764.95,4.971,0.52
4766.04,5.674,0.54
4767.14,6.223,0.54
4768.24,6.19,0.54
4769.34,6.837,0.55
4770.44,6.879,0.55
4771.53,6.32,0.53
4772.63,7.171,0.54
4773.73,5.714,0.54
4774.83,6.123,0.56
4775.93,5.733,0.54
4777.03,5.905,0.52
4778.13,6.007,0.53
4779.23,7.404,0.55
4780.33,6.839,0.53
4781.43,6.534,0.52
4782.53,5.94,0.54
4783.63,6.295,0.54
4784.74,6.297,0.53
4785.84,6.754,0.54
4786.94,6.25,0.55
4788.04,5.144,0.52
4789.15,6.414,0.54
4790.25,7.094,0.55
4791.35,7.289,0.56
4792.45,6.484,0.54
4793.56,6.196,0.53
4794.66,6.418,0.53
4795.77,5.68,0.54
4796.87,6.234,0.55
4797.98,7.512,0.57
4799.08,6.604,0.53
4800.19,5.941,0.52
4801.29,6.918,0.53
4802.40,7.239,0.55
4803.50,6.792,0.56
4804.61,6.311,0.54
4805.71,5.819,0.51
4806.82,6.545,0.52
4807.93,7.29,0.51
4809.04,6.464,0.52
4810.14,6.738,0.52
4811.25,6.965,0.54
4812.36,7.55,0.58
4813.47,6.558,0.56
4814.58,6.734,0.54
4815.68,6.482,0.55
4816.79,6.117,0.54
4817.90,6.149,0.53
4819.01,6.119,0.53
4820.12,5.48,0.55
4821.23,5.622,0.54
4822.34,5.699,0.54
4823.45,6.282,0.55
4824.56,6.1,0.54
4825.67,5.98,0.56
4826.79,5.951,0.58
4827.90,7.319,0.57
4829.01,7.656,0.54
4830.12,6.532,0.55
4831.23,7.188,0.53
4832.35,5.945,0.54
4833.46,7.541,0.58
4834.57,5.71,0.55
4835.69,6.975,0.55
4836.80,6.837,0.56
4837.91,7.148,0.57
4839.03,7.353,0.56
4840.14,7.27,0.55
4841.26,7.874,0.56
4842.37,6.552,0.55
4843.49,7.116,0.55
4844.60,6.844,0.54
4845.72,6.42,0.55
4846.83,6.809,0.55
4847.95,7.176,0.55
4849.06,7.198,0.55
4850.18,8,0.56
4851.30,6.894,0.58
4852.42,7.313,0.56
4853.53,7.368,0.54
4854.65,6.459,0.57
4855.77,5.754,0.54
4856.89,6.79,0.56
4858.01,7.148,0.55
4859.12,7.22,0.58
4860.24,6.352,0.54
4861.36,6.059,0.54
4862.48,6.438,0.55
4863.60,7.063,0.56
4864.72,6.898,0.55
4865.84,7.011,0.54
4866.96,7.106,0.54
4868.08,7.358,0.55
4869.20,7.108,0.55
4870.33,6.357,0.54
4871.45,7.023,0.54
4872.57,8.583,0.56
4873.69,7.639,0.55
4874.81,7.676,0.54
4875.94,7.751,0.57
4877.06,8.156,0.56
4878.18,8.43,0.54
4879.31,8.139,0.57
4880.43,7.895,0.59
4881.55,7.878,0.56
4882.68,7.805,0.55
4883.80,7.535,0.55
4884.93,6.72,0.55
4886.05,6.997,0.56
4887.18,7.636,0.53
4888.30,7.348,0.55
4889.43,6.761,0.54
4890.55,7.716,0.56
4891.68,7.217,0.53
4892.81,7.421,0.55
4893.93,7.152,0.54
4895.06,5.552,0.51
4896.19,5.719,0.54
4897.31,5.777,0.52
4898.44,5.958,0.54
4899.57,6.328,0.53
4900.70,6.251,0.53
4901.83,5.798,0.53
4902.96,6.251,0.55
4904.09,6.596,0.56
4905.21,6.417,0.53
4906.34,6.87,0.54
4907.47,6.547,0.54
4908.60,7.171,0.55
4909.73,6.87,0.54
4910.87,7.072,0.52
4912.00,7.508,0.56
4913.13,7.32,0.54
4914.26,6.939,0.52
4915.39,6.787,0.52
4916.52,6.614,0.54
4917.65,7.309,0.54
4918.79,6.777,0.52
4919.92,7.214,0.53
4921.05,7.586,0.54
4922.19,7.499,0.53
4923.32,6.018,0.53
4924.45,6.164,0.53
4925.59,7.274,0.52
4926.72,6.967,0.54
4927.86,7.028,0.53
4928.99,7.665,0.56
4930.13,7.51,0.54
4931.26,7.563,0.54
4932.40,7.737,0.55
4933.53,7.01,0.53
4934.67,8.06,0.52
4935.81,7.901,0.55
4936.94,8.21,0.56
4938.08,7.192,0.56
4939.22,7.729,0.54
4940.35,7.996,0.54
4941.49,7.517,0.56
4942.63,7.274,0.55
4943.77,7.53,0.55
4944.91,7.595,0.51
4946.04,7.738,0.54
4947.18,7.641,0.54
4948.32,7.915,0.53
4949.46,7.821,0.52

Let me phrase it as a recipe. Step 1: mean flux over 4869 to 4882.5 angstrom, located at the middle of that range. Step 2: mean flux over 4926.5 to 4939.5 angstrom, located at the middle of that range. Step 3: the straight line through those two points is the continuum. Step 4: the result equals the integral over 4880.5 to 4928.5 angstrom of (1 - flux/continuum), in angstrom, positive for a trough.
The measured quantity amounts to 4.8 angstrom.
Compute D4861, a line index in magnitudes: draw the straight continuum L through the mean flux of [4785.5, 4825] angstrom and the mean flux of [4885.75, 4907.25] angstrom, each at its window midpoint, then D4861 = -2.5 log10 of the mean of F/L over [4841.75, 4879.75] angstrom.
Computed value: -0.09 mag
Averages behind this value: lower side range 6.44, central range 7.12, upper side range 6.61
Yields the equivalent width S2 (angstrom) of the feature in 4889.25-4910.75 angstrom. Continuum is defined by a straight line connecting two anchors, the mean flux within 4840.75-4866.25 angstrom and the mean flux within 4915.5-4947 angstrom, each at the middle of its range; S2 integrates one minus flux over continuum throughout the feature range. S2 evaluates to 1.9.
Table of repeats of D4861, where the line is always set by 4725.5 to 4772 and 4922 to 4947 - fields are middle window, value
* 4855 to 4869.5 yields 0.01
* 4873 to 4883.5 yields -0.14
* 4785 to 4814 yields -0.04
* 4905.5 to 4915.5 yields 0.04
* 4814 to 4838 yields 0.03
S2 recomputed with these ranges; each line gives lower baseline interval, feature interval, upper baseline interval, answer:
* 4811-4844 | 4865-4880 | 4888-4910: -2.2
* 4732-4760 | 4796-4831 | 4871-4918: -0.6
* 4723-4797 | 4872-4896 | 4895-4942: -2.5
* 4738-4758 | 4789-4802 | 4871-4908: -0.9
